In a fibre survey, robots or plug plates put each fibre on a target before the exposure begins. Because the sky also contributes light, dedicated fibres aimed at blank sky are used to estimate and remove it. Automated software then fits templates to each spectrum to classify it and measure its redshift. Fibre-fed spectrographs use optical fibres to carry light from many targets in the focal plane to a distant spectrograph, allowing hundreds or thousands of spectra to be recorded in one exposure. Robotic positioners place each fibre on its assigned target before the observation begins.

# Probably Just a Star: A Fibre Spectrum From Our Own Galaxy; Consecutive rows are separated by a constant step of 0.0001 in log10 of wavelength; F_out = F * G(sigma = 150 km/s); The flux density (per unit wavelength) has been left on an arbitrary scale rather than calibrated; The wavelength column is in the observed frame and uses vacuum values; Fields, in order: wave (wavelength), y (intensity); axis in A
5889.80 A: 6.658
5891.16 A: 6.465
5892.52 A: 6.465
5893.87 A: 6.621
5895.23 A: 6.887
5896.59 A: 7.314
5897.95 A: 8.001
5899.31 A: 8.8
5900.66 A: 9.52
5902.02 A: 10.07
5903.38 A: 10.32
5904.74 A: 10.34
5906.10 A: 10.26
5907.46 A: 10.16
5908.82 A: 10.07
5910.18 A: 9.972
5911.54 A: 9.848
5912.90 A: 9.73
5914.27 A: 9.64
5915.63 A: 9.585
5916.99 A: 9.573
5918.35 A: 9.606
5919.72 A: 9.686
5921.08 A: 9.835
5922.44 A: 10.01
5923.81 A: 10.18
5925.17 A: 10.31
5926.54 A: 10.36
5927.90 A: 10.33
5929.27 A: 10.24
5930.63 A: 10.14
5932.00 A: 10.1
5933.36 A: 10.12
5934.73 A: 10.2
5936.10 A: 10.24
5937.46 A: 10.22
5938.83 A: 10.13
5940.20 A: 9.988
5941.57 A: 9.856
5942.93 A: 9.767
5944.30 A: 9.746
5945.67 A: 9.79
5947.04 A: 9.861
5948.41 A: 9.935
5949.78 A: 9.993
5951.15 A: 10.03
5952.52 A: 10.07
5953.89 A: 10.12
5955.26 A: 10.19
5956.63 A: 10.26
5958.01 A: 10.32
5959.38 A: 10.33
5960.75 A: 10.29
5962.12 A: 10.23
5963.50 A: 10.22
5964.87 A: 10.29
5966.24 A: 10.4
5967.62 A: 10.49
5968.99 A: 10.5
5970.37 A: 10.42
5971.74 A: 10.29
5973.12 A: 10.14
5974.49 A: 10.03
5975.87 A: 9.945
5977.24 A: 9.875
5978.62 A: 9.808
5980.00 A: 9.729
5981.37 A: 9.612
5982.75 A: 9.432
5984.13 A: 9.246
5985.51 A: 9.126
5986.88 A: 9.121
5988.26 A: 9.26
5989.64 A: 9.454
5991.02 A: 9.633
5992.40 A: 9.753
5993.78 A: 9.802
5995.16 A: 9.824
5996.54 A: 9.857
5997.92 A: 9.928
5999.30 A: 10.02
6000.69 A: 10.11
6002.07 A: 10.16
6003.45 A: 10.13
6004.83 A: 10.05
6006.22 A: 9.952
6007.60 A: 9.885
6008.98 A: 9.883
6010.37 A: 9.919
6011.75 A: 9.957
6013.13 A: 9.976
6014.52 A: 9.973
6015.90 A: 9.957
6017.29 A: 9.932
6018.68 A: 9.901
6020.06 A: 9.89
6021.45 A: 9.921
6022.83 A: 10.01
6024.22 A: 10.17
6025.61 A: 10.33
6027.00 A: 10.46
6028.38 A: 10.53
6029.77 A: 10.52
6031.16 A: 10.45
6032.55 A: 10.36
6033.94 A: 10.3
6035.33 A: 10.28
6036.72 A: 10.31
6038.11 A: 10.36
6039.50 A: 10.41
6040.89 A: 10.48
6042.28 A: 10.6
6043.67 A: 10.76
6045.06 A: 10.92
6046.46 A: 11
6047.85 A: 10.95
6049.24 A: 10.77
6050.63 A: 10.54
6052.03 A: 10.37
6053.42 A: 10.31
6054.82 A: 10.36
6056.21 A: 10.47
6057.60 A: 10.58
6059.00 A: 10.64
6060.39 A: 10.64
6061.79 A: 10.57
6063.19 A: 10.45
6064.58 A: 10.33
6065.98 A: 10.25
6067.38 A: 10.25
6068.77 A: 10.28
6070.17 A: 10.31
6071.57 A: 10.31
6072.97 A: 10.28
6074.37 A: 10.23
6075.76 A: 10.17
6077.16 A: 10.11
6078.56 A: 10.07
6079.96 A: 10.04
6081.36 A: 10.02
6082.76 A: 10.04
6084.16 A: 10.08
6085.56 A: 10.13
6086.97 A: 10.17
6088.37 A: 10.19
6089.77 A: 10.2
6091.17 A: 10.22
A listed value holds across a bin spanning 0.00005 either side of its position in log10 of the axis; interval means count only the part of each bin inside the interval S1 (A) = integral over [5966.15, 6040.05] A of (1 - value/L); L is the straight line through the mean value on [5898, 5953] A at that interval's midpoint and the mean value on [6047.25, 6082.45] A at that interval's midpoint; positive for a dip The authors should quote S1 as 1.4 A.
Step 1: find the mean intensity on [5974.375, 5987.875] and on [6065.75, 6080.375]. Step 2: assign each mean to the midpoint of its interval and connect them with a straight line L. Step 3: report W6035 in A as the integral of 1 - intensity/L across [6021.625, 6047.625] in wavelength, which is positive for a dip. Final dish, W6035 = -1.3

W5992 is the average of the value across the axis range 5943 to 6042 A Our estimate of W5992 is 10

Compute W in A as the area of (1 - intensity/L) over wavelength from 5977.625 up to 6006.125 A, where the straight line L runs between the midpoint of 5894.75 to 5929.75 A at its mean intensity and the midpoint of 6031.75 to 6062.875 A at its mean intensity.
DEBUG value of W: 1.3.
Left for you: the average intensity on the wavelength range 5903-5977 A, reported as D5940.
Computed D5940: 10.1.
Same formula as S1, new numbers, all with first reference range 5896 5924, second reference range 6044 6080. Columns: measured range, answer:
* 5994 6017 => 0.4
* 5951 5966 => -0.5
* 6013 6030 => 0.2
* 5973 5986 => 0.4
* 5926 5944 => -0.6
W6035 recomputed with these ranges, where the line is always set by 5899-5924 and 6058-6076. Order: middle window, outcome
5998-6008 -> 0.1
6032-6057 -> -0.6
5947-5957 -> -0.1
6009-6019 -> 0.2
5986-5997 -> 0.6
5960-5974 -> -0.4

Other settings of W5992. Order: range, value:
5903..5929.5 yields 9.99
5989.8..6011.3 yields 9.91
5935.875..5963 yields 10.1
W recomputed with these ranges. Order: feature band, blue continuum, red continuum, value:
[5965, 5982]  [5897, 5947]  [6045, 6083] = -0.1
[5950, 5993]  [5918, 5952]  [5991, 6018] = 0.1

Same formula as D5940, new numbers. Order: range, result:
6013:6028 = 10.1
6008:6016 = 9.95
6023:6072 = 10.5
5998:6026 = 10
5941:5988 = 9.98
